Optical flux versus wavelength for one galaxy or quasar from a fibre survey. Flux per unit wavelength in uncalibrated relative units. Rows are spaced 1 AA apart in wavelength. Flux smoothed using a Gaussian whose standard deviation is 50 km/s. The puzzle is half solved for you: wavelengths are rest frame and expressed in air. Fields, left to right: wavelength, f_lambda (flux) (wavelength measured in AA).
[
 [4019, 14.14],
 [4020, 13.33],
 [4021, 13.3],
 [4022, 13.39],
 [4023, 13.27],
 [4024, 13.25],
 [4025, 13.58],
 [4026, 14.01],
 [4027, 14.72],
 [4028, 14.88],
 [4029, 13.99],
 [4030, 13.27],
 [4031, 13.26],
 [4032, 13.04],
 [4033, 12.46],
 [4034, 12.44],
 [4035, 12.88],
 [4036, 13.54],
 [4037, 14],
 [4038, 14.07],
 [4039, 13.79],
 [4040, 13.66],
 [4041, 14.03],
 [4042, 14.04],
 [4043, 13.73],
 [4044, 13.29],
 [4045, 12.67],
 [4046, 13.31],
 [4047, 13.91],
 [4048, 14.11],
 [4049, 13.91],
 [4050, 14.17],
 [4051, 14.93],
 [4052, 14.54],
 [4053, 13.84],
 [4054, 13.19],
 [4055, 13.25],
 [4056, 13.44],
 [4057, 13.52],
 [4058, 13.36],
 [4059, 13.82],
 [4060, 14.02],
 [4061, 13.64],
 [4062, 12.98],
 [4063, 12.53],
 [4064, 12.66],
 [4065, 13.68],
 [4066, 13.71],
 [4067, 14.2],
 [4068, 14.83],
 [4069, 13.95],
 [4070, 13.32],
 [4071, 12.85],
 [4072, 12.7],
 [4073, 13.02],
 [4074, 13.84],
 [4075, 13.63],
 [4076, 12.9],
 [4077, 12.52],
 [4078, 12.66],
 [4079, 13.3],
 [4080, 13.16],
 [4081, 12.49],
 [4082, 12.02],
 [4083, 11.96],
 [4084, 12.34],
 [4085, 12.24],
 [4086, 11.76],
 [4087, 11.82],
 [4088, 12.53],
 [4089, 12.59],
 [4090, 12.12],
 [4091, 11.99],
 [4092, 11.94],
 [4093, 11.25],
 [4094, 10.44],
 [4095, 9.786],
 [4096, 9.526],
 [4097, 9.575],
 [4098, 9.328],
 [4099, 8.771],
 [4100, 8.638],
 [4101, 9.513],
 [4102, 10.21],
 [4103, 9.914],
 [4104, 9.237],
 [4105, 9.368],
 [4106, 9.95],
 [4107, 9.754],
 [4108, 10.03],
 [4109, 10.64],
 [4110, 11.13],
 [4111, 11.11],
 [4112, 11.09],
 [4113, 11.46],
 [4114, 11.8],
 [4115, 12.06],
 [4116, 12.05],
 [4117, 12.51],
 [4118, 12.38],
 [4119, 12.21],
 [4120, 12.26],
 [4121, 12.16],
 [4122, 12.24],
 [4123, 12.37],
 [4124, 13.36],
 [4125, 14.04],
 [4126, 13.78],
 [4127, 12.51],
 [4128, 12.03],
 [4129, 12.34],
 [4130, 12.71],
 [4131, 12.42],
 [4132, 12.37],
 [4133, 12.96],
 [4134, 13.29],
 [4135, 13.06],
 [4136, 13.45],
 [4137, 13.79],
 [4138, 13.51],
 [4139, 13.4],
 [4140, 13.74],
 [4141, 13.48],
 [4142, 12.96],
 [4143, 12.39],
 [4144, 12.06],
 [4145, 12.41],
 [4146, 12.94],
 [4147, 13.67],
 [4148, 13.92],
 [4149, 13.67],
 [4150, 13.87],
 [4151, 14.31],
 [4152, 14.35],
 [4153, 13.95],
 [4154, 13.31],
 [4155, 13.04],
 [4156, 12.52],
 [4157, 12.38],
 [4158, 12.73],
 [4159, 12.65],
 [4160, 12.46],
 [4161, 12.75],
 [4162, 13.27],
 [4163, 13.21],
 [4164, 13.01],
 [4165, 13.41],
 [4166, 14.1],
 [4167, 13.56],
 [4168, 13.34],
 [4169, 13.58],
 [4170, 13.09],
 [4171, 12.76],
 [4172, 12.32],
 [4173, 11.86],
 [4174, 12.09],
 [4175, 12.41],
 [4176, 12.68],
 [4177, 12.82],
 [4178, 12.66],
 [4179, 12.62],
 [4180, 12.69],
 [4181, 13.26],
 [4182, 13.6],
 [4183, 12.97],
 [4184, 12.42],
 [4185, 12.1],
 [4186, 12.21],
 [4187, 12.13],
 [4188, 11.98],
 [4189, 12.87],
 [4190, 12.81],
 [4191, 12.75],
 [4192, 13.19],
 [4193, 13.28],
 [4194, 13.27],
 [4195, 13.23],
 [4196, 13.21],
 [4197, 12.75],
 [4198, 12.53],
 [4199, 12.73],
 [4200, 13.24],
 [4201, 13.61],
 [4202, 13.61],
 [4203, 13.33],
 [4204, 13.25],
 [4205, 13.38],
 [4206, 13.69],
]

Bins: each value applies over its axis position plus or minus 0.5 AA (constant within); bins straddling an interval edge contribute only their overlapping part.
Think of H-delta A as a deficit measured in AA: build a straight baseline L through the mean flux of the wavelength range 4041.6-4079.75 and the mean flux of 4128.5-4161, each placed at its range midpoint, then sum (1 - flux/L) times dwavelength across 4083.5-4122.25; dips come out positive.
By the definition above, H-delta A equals 6.7 AA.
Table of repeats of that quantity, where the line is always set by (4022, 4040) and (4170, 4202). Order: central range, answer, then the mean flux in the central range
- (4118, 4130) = 0.39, 12.7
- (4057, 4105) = 4.36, 12.1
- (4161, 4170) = -0.36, 13.4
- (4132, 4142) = -0.25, 13.3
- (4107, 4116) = 1.37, 11.1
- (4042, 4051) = -0.17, 13.7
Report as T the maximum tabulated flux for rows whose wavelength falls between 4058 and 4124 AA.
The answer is 14.83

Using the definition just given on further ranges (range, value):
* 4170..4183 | 13.6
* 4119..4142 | 14.04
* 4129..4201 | 14.35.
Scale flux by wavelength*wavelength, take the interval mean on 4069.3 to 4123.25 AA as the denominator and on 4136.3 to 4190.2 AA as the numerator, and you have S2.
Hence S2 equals 1.2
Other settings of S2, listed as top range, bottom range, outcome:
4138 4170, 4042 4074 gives 1.02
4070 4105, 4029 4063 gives 0.87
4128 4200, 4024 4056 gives 1.01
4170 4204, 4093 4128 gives 1.20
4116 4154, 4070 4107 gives 1.17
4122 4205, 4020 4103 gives 1.06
